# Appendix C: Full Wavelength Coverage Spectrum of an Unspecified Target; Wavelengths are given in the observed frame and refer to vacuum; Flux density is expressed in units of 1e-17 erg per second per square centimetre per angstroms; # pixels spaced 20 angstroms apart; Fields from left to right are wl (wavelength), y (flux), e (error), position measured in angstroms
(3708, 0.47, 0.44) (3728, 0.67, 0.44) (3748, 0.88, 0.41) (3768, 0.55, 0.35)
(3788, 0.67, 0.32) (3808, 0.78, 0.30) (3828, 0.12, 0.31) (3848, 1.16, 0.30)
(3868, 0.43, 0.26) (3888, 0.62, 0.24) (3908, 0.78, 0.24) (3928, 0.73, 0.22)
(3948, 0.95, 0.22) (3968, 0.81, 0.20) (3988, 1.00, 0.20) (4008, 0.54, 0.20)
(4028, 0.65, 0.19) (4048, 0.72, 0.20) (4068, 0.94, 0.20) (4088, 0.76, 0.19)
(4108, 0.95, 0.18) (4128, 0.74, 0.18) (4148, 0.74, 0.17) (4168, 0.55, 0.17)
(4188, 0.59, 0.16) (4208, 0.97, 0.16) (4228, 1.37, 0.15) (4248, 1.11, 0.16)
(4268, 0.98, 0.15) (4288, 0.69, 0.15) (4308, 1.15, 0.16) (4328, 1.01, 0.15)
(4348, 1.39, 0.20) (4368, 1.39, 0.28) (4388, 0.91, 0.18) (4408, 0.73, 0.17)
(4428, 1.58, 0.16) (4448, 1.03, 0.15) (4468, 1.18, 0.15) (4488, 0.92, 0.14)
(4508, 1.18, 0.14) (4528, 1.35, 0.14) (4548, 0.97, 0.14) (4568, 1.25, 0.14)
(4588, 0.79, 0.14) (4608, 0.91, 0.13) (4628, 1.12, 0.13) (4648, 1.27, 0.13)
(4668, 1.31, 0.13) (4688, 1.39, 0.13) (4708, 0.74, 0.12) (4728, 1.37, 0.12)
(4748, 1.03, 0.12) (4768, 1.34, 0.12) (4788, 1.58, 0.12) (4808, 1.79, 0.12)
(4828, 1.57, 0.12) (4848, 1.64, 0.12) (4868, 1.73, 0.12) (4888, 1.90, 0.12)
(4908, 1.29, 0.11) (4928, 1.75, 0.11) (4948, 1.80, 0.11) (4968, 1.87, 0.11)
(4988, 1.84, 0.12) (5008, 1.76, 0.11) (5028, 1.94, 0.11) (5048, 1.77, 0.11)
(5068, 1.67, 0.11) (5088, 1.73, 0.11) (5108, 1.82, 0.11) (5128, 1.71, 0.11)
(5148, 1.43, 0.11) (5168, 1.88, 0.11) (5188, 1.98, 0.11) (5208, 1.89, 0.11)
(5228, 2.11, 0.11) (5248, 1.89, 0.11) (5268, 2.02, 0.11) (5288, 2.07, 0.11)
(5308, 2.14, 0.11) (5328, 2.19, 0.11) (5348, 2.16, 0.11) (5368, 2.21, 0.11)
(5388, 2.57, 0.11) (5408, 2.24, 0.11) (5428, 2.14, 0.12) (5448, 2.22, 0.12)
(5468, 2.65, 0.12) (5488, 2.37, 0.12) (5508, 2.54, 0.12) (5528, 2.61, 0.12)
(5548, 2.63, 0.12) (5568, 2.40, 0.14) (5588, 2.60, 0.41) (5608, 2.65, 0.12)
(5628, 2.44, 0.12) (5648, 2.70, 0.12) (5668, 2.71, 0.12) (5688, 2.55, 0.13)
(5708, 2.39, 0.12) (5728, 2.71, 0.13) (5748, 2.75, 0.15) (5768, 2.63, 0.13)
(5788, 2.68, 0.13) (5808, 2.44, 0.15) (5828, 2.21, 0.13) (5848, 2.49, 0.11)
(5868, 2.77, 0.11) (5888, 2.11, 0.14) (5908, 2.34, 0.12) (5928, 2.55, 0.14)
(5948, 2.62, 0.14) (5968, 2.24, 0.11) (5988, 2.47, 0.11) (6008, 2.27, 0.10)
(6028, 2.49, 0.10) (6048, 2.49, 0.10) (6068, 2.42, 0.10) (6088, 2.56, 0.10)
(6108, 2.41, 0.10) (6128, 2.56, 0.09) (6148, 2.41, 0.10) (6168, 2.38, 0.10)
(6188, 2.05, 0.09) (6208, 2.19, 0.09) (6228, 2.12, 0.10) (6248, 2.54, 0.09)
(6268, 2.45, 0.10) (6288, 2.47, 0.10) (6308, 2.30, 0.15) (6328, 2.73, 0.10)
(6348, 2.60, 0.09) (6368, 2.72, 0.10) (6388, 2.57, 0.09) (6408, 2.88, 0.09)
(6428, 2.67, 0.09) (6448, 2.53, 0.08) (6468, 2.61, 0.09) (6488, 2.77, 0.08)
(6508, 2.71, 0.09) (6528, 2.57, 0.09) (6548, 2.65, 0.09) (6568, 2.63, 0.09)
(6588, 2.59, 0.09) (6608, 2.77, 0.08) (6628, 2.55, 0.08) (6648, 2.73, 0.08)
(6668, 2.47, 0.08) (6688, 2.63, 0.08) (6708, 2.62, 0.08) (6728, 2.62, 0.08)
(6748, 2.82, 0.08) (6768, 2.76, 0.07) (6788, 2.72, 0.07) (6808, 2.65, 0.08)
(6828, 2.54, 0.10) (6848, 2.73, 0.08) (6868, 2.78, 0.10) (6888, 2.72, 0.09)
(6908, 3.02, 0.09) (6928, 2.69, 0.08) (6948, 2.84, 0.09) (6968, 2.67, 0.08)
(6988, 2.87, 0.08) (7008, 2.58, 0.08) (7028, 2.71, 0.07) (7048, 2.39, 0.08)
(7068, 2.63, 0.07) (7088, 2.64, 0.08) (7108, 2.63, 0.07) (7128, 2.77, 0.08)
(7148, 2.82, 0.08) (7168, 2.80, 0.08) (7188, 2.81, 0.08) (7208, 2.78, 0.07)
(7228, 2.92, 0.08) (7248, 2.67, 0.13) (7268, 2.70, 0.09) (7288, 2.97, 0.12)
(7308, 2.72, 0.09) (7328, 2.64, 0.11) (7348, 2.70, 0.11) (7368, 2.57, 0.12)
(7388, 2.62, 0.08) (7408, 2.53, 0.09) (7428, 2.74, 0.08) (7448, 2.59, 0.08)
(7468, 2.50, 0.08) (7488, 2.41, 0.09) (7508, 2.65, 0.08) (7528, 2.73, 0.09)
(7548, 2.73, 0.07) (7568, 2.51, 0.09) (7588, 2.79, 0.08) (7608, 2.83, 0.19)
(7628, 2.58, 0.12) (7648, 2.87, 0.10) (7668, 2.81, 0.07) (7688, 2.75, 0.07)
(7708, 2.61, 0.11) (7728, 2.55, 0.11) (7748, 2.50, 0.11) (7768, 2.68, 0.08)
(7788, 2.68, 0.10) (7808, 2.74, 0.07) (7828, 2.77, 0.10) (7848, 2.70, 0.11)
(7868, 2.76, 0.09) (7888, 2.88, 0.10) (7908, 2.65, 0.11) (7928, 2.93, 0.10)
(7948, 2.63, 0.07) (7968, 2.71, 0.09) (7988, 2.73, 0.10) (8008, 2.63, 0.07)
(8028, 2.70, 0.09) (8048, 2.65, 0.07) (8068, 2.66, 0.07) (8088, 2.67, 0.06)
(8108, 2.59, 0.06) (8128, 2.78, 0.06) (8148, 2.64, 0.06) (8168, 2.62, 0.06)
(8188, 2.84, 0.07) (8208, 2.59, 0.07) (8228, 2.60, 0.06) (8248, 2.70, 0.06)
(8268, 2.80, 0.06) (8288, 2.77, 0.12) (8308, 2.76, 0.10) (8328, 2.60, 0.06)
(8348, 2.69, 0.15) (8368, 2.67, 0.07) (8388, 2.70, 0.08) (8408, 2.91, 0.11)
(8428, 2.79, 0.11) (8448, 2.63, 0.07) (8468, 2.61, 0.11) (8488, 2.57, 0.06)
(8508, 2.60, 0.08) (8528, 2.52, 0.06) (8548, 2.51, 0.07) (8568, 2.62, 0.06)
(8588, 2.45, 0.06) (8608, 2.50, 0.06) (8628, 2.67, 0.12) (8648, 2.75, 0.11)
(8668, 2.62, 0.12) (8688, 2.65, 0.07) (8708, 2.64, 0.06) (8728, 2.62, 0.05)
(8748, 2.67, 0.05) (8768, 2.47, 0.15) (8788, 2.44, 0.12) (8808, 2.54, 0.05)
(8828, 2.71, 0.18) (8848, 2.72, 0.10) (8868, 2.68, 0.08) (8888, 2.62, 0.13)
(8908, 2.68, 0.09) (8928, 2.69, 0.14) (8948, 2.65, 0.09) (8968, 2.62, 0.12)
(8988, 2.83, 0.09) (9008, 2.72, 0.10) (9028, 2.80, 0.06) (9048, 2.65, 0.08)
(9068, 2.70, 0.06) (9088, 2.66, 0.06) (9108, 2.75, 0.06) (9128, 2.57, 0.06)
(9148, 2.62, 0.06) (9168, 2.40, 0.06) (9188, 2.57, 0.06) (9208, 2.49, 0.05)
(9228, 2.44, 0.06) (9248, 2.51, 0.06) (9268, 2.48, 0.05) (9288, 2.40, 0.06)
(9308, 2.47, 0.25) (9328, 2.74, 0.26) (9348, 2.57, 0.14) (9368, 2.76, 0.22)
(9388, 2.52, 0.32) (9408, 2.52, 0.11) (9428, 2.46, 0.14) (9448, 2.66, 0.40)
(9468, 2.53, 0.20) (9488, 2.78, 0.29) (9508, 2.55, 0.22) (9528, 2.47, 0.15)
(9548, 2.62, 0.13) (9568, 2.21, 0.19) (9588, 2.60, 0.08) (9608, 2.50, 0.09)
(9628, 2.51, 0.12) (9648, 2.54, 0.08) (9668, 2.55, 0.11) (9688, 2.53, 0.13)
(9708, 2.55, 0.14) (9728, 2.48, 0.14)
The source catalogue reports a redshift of 0.20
